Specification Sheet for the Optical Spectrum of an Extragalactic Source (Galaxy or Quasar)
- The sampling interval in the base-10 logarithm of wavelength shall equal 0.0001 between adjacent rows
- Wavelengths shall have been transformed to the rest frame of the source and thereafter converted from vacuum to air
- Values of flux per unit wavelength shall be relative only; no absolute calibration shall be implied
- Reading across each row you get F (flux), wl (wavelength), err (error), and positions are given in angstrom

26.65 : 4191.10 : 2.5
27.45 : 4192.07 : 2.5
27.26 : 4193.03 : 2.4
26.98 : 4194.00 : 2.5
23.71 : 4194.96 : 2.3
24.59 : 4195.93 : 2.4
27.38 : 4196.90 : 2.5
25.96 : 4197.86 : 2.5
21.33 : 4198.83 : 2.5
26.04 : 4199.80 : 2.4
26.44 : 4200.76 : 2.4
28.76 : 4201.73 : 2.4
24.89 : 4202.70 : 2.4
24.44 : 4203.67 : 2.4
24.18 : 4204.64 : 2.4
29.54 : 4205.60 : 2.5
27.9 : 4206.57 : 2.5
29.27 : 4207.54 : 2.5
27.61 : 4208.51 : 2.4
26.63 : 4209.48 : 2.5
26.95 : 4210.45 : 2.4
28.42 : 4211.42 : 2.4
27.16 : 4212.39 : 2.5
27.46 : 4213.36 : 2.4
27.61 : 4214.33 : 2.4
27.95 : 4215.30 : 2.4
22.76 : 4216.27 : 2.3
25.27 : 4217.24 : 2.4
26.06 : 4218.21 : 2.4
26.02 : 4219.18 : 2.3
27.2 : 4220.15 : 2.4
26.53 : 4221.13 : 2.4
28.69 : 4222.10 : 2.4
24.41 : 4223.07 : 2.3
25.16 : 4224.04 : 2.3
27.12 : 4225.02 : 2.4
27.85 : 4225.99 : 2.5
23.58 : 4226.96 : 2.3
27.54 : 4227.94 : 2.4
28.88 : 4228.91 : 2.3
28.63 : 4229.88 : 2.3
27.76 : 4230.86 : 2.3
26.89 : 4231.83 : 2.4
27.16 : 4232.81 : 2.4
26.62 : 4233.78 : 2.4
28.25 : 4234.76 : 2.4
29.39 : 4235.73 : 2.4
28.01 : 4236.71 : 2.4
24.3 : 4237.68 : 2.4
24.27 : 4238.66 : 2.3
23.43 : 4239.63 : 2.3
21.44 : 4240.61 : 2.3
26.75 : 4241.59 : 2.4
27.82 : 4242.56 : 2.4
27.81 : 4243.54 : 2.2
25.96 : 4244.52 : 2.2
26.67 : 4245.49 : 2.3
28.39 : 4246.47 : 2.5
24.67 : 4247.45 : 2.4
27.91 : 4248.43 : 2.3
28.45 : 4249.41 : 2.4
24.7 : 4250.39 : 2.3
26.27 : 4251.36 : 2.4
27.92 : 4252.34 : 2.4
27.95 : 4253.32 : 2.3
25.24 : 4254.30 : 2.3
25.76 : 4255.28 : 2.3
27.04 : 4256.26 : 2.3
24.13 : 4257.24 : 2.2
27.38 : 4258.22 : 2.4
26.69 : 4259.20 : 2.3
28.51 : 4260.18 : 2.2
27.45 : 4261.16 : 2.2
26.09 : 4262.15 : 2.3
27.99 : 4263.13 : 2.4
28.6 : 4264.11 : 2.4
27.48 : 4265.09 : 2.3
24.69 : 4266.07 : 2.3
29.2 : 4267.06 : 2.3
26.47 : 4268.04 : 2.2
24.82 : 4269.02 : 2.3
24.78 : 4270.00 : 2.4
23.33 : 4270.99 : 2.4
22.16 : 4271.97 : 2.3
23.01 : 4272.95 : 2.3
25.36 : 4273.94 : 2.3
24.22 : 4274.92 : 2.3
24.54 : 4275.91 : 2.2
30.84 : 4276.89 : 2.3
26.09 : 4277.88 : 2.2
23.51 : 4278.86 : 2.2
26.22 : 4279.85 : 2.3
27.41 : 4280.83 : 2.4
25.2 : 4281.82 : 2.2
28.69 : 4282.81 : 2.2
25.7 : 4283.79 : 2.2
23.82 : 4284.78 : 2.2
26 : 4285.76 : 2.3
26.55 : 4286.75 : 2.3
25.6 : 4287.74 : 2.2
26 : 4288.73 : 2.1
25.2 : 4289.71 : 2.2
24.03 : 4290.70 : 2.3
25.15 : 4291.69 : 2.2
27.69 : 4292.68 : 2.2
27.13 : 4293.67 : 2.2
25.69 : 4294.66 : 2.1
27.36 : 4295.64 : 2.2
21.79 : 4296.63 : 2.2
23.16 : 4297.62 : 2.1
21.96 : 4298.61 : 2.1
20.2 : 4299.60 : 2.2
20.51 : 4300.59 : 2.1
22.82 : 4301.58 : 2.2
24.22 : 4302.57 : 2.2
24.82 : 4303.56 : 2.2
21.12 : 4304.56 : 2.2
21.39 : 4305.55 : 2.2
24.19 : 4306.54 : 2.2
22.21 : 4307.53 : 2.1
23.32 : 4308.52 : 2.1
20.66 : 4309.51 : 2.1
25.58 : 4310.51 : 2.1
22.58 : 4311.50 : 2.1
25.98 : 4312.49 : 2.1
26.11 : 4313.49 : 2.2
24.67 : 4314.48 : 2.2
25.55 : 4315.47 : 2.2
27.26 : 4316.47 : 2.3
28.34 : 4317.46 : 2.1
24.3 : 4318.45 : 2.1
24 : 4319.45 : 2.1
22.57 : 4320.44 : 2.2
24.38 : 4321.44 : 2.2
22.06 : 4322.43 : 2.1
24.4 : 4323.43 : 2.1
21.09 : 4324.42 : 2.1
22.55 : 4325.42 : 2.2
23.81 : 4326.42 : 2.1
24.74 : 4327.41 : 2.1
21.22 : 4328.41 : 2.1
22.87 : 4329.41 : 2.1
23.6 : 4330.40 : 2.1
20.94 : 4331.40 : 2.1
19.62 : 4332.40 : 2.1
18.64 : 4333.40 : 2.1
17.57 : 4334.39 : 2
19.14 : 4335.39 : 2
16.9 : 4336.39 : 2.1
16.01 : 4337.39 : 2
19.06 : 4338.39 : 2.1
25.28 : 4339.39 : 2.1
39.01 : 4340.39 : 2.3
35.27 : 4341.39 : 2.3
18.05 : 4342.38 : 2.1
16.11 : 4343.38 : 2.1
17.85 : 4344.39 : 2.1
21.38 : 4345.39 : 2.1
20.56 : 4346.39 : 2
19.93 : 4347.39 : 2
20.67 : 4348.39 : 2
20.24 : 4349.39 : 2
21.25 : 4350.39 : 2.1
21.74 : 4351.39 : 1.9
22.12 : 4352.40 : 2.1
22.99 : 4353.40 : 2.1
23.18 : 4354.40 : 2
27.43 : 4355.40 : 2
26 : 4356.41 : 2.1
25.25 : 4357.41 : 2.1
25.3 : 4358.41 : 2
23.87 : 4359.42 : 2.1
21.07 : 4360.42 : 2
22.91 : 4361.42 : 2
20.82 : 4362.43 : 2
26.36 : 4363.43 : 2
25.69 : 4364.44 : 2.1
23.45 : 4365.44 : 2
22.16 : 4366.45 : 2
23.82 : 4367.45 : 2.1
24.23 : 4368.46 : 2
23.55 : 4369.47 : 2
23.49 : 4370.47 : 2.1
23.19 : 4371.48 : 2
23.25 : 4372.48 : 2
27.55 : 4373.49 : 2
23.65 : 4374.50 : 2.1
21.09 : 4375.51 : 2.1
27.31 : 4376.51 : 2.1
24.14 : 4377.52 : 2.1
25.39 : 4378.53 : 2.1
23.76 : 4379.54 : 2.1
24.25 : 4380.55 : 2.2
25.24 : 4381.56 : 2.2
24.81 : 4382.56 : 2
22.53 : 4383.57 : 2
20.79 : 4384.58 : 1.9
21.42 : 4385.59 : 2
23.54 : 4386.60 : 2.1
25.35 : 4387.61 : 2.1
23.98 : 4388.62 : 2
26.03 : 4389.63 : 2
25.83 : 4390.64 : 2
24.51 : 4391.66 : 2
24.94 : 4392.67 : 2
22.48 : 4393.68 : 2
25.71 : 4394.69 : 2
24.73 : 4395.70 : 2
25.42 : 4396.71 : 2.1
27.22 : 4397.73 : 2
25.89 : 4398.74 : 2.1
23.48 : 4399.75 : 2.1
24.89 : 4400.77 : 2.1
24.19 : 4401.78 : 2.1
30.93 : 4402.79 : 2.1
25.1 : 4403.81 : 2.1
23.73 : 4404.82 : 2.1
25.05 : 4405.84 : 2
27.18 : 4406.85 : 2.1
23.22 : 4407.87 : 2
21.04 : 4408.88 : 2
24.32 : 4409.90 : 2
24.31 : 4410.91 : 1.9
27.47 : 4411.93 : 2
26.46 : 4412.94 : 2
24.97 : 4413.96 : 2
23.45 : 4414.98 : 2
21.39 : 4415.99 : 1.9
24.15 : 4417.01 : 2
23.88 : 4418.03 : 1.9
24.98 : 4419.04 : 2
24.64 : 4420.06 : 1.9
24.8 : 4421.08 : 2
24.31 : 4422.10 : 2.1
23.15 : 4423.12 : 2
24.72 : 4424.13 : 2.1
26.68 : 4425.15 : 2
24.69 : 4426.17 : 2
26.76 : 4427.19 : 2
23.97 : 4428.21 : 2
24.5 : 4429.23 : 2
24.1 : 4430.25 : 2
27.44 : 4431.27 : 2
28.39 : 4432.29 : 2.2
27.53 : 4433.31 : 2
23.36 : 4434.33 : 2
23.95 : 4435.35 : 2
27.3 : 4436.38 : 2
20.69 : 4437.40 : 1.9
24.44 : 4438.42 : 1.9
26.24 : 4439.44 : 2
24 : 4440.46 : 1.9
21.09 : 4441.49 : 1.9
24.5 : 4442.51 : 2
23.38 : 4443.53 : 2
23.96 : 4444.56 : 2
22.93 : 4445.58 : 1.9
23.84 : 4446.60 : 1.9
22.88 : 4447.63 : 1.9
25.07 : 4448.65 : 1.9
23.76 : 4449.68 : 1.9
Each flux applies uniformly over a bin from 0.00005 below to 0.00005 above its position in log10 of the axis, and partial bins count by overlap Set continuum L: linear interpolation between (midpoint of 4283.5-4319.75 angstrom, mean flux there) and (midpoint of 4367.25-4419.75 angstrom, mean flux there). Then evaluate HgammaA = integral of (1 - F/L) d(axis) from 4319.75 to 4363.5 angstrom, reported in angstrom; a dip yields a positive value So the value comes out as 3.7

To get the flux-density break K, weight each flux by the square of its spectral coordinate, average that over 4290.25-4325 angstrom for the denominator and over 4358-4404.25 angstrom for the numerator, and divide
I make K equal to 1.05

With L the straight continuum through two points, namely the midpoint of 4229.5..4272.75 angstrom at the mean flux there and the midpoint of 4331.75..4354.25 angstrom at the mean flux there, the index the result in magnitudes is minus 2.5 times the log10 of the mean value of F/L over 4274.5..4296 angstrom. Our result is -0.06 mag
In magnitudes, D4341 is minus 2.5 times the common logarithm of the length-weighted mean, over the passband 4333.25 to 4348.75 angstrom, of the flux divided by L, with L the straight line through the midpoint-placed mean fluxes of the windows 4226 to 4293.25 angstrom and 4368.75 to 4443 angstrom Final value 0.18 mag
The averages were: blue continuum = 26.3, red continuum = 24.6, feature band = 21.4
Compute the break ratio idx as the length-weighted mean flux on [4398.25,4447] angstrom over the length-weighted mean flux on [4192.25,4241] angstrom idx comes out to 0.9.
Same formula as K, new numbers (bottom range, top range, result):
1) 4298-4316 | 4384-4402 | 1.10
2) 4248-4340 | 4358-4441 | 1.05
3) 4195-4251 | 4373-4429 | 1.01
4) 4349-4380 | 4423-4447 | 1.07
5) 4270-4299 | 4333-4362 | 0.91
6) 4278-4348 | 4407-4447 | 1.10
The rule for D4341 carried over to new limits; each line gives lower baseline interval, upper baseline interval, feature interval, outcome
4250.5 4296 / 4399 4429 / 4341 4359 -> 0.13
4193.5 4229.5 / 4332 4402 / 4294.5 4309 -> 0.08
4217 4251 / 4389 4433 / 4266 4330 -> 0.06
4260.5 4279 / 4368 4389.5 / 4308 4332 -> 0.05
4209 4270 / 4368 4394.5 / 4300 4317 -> 0.08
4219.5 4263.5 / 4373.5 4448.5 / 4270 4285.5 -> 0.04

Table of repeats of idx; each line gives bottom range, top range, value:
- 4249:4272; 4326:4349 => 0.82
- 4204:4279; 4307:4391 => 0.88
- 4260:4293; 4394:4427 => 0.96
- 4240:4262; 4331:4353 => 0.80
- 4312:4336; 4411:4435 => 1.08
